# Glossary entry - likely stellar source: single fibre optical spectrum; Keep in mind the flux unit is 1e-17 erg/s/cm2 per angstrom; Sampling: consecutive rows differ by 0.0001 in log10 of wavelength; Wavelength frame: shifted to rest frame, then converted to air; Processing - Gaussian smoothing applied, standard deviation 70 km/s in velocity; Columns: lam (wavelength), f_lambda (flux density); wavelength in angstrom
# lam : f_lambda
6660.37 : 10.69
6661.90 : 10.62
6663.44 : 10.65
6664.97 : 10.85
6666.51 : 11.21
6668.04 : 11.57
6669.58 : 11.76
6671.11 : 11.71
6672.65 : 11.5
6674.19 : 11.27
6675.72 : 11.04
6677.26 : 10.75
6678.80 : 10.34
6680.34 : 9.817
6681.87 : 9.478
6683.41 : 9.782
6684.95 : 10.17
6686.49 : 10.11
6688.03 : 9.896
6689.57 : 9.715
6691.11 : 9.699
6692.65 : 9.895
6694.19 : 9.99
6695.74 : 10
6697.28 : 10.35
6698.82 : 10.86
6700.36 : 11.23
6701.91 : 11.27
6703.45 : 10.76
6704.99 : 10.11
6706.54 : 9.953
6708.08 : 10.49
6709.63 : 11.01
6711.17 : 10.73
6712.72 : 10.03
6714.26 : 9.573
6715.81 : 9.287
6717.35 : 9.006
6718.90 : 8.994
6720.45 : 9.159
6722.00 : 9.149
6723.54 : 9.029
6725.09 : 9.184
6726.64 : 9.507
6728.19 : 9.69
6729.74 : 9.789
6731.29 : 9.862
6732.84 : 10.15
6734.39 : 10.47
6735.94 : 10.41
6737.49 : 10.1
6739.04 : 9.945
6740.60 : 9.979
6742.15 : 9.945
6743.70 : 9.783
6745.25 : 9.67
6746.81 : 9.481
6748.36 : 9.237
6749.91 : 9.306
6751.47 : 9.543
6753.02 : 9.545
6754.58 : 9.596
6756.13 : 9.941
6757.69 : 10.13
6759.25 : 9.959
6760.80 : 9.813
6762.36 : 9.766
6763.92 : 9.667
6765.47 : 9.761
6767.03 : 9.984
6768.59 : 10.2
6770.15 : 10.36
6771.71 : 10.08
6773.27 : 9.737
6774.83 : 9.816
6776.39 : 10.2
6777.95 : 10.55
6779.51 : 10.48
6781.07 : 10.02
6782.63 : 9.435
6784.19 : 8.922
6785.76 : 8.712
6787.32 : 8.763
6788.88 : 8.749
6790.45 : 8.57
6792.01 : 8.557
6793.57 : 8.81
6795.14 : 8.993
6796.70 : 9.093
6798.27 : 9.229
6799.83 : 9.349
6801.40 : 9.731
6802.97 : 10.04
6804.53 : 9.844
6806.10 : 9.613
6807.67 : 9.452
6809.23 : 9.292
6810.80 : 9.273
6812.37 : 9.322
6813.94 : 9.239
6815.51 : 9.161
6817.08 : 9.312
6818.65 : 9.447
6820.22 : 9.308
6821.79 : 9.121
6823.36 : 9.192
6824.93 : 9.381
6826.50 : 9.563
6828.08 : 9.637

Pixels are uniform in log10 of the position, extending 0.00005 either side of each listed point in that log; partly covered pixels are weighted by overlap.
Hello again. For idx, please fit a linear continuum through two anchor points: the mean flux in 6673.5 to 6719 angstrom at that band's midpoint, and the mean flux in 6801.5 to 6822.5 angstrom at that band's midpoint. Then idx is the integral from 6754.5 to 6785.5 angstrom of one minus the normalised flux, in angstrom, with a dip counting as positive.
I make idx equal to -0.6 angstrom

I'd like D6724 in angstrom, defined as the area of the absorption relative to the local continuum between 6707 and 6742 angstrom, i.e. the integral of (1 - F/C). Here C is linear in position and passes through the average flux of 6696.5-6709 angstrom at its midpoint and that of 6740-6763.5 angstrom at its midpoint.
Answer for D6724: 1.4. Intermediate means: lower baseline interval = 10.6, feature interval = 9.8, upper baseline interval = 9.71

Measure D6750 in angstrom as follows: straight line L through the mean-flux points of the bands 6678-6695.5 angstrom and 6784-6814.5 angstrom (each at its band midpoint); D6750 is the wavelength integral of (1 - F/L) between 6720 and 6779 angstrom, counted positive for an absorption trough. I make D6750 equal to -1.9 angstrom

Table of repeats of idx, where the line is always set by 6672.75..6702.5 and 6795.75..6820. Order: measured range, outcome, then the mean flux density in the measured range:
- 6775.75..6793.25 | 0.5 angstrom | 9.34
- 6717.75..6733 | 0.9 angstrom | 9.41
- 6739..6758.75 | 0.3 angstrom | 9.69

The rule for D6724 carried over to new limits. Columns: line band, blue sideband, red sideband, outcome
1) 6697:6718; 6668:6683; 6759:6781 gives 0.5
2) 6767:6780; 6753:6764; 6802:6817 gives -0.6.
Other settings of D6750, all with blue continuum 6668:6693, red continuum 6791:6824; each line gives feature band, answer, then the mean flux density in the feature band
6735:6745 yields -0.1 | 10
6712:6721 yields 0.7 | 9.34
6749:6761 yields 0.1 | 9.72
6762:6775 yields -0.4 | 9.94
